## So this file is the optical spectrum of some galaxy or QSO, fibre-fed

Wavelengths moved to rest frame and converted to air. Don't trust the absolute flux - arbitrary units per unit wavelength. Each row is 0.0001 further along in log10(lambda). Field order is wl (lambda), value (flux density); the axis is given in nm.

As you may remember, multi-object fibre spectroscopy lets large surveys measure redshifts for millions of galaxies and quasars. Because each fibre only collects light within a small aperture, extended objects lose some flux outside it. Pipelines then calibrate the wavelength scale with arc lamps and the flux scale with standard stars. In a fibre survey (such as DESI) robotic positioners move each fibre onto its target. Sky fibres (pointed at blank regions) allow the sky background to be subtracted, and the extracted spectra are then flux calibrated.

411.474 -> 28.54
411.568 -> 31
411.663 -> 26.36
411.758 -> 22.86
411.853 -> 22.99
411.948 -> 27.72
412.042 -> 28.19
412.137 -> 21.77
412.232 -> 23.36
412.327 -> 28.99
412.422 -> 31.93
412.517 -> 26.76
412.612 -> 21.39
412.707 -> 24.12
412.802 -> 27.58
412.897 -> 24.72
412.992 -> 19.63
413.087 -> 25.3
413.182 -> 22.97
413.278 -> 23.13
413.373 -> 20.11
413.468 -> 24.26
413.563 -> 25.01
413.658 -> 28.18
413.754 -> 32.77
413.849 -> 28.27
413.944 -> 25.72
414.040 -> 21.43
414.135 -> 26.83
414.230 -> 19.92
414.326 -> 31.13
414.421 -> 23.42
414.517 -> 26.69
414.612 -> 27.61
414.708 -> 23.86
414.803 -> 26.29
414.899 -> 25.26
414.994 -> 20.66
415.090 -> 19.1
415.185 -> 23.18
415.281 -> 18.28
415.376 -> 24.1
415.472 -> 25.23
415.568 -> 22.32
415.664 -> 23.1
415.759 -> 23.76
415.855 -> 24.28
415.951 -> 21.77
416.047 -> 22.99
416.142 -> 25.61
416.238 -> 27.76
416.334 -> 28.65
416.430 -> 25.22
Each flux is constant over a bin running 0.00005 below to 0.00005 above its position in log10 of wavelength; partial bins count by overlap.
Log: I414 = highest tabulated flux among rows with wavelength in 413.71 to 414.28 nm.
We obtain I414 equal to 32.77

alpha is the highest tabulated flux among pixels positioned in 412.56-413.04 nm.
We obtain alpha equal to 27.58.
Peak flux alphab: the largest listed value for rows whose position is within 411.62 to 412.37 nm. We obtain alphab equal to 28.99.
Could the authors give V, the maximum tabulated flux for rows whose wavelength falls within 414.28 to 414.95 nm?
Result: 31.13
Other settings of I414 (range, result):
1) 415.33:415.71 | 25.23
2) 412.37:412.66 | 31.93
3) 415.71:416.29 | 27.76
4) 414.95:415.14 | 20.66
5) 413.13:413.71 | 28.18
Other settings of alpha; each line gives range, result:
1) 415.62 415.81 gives 23.76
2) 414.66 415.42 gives 26.29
